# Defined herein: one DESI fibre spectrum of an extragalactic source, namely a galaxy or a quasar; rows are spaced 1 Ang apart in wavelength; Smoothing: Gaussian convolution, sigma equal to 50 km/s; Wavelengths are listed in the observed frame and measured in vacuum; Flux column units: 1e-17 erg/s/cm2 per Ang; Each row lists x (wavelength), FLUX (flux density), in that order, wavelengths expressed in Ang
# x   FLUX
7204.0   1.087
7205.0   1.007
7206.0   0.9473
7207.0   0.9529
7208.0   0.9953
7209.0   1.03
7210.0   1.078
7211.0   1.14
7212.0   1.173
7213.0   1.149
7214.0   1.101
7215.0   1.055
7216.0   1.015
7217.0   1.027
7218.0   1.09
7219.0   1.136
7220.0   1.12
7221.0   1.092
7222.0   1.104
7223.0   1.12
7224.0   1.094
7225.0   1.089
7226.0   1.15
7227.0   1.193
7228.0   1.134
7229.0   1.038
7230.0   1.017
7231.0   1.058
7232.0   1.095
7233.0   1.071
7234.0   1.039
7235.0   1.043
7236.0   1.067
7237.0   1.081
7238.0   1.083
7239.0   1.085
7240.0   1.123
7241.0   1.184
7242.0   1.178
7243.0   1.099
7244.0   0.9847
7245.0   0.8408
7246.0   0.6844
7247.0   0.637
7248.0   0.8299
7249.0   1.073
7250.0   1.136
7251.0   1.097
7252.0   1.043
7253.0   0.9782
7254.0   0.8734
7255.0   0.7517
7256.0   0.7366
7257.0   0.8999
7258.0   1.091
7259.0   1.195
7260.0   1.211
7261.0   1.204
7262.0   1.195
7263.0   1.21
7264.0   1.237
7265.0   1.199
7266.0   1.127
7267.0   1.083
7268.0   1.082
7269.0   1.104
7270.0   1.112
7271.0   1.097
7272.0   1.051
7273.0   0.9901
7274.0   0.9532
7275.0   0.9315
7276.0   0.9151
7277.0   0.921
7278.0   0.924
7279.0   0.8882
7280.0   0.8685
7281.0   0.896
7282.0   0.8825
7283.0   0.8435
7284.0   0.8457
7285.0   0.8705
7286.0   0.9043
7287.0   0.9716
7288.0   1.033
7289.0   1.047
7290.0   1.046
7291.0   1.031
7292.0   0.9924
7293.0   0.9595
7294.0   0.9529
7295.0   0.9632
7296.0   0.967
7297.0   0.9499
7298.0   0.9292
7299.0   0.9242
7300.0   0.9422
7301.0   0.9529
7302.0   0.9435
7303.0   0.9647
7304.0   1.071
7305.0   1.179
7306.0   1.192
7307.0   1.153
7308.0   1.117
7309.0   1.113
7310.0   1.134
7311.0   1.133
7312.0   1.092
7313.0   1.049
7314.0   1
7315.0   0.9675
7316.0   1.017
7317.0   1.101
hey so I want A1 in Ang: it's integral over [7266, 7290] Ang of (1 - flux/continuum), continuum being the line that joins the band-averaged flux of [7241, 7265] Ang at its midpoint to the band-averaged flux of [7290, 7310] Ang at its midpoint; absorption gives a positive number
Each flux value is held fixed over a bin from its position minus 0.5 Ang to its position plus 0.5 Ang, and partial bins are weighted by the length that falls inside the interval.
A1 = 1.1 Ang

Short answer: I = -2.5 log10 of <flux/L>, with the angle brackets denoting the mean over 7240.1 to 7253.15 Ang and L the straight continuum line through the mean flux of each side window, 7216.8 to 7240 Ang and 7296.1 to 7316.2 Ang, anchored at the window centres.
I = 0.10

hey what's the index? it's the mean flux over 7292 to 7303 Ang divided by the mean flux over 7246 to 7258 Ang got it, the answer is 1.0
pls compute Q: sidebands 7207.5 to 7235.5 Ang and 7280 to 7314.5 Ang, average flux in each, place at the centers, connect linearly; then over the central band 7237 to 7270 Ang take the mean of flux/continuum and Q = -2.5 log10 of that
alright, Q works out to 0.01 mag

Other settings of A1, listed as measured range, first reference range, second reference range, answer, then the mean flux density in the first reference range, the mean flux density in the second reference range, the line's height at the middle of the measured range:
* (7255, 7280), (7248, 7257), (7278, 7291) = -2.8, 0.95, 0.929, 0.94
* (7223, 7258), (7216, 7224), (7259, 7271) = 3.3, 1.09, 1.16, 1.12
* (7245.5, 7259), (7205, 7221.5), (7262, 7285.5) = 1.4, 1.07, 1.01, 1.03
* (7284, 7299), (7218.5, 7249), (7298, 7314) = 1.3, 1.05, 1.06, 1.06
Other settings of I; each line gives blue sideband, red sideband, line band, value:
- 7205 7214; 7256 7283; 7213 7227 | -0.04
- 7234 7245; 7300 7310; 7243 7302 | 0.10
